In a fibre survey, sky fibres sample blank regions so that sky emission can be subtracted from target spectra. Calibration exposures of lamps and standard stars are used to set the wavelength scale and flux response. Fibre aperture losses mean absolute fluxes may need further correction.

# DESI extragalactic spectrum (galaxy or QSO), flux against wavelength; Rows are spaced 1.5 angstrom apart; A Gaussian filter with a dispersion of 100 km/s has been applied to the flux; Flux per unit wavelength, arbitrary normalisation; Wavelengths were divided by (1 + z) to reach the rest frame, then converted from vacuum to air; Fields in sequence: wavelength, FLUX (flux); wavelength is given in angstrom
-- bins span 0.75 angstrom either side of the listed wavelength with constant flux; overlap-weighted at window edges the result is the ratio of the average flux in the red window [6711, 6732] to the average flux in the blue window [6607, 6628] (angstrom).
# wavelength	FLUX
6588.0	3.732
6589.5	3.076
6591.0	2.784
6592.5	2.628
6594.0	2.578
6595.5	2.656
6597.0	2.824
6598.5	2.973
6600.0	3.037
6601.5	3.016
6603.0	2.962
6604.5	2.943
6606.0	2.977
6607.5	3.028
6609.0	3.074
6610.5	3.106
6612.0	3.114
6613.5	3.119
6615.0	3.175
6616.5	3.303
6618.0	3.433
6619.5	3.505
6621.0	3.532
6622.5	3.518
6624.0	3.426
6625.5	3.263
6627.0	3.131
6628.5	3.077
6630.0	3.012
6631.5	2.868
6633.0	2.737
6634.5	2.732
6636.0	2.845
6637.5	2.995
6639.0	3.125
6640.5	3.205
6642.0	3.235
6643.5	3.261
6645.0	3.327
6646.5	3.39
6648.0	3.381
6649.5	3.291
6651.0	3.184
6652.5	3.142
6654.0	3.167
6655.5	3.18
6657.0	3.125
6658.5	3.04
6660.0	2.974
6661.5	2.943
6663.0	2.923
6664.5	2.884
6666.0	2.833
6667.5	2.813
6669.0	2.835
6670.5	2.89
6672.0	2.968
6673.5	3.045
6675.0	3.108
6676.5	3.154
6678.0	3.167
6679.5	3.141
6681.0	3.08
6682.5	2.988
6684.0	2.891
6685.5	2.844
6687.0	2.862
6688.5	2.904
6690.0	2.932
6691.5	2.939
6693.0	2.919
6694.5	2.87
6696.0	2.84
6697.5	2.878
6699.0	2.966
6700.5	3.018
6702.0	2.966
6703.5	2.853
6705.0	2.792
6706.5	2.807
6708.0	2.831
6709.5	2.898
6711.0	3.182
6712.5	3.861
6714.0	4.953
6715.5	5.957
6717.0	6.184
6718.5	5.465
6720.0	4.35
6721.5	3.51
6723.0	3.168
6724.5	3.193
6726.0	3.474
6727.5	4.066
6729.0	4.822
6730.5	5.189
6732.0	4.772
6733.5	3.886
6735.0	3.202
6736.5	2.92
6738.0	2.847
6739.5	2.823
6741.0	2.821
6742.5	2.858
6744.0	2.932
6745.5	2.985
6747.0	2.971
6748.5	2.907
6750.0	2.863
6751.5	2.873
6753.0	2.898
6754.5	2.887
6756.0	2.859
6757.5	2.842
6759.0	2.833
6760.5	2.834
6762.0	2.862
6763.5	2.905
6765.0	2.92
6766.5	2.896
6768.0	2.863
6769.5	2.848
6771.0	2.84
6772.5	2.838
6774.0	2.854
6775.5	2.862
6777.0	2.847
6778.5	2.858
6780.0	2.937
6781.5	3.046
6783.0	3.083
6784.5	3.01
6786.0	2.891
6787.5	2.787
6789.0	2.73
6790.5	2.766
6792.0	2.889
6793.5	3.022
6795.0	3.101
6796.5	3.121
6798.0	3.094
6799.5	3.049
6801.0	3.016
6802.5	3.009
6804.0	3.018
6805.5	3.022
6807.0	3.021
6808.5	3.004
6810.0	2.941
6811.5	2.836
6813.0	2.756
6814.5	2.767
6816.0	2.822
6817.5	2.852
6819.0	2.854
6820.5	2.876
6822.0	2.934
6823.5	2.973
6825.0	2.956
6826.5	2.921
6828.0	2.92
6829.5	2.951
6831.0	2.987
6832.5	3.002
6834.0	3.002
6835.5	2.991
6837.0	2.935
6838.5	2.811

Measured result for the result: 1.36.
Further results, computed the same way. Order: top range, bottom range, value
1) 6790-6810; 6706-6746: 0.79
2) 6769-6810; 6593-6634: 0.96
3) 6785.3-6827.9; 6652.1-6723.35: 0.90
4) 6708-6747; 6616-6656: 1.19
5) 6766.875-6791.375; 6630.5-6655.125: 0.92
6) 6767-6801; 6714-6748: 0.76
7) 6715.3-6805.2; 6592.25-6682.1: 1.05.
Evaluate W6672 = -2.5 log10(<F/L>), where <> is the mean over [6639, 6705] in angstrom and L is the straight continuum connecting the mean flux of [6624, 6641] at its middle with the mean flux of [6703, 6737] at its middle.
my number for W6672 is 0.13 mag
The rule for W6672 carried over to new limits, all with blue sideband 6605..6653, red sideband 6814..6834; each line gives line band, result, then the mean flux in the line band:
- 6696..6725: -0.193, 3.66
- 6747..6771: 0.046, 2.87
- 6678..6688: 0.043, 2.98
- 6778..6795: 0.016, 2.92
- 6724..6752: -0.124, 3.4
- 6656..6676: 0.059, 2.96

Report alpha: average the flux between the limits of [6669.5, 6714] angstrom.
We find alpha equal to 3.02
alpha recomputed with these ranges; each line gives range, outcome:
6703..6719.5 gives 4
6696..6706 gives 2.9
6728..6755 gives 3.31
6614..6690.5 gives 3.09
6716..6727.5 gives 4.22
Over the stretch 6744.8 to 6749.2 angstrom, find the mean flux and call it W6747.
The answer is 2.95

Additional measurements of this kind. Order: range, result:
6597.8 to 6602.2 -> 3.01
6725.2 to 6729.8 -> 4.12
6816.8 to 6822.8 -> 2.88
